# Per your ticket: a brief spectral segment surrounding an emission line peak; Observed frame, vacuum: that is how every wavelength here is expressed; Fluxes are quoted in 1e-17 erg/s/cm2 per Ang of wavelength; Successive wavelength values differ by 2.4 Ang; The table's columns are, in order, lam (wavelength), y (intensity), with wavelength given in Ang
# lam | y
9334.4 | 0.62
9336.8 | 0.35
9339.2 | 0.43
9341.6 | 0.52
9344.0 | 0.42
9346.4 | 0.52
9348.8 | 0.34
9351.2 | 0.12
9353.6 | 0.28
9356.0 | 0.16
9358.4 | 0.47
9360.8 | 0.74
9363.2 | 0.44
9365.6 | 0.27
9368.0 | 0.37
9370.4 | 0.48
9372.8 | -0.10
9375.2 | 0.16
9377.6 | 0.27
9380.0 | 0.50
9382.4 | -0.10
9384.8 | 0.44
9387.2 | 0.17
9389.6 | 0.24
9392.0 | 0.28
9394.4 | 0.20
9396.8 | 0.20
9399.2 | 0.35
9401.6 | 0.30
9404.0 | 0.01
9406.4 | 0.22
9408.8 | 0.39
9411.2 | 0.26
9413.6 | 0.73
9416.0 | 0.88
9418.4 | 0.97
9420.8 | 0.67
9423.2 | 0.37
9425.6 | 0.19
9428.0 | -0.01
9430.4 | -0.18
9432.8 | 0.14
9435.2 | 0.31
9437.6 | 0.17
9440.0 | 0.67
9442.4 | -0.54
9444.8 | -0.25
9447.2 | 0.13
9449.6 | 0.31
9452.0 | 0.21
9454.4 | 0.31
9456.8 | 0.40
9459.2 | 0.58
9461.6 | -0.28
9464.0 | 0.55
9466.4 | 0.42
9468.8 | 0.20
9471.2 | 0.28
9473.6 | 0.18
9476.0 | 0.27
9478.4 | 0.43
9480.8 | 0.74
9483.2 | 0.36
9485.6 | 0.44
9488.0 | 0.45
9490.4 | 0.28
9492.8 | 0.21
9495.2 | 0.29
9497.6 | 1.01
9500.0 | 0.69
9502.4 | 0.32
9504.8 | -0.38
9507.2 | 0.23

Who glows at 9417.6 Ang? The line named H-beta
